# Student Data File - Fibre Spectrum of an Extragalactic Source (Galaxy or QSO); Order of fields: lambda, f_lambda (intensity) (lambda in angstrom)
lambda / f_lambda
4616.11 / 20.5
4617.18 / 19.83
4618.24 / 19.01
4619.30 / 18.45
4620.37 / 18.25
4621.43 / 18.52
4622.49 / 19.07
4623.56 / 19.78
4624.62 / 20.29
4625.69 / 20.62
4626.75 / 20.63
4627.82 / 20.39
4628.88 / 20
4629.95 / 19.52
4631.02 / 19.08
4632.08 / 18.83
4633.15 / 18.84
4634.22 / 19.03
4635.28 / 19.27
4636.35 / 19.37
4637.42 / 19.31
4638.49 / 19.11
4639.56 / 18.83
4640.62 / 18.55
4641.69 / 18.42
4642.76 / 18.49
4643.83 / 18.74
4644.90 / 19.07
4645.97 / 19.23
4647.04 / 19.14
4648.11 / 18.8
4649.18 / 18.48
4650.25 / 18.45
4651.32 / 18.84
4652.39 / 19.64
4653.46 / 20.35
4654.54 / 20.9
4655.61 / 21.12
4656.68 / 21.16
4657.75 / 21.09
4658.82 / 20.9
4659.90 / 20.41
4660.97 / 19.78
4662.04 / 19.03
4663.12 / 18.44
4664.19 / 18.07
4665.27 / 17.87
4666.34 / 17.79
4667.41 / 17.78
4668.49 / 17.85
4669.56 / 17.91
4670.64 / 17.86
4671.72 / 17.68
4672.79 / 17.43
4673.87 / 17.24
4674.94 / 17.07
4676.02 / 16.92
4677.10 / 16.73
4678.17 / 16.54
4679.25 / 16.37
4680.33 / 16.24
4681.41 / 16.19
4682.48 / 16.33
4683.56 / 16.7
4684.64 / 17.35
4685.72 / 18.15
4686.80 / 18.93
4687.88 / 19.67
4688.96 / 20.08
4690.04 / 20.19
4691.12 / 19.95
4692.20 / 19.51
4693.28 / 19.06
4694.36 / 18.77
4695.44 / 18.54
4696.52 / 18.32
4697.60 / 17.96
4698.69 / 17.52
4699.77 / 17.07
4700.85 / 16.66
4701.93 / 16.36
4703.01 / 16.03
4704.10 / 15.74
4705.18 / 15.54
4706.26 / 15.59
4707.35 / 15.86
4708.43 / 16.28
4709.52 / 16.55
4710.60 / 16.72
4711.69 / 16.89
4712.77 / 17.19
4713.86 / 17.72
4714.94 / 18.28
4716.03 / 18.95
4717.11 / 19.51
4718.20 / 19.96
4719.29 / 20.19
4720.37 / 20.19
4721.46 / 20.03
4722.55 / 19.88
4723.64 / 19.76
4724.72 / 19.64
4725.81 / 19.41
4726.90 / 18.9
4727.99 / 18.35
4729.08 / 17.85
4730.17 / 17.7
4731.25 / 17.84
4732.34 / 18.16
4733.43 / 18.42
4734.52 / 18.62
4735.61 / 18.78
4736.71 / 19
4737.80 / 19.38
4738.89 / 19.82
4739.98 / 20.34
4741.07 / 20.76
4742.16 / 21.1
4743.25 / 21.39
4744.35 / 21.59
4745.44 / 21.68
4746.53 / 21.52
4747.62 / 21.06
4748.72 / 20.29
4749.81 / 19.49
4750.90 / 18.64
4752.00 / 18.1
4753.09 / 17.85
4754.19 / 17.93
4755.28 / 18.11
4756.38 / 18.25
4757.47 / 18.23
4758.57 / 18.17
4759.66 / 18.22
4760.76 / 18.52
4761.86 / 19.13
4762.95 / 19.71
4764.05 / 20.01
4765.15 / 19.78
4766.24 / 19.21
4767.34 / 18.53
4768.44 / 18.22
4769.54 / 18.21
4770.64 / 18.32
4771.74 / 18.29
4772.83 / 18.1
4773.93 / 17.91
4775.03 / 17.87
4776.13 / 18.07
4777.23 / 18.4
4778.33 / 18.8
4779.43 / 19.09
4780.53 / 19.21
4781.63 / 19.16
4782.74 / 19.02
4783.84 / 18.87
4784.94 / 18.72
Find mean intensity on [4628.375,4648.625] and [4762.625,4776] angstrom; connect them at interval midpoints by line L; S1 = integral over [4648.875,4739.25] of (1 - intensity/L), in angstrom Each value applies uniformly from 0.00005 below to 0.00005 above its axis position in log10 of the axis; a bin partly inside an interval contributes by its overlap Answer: 2.7 angstrom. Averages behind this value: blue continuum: 19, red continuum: 18.6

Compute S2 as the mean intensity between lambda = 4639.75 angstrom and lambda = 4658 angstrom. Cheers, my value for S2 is 19.4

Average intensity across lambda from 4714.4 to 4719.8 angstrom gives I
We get 19.4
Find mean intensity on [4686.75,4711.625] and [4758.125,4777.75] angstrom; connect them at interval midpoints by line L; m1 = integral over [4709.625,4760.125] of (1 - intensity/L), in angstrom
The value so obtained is -2.7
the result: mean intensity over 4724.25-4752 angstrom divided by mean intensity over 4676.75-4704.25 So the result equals 1.1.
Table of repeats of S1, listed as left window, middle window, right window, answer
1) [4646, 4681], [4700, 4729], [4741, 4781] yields 1.4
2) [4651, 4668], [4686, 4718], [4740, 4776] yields 2.7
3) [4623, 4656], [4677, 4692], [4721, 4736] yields 0.9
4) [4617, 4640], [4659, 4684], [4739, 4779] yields 2.2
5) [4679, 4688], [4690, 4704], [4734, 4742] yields -0.1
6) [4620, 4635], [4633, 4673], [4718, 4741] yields 0.8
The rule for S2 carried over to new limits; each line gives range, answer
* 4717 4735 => 19.1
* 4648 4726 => 18.3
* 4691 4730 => 18.1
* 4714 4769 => 19.3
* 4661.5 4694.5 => 17.9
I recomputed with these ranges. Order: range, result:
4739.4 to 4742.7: 20.8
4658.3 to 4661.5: 20.3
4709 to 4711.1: 16.7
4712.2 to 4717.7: 18.3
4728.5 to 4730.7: 17.8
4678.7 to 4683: 16.3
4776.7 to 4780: 18.8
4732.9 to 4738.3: 18.8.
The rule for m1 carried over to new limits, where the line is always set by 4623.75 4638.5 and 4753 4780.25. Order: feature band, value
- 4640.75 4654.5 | 0.32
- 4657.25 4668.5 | 0.18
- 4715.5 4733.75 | -0.23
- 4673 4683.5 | 1.41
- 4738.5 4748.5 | -1.23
